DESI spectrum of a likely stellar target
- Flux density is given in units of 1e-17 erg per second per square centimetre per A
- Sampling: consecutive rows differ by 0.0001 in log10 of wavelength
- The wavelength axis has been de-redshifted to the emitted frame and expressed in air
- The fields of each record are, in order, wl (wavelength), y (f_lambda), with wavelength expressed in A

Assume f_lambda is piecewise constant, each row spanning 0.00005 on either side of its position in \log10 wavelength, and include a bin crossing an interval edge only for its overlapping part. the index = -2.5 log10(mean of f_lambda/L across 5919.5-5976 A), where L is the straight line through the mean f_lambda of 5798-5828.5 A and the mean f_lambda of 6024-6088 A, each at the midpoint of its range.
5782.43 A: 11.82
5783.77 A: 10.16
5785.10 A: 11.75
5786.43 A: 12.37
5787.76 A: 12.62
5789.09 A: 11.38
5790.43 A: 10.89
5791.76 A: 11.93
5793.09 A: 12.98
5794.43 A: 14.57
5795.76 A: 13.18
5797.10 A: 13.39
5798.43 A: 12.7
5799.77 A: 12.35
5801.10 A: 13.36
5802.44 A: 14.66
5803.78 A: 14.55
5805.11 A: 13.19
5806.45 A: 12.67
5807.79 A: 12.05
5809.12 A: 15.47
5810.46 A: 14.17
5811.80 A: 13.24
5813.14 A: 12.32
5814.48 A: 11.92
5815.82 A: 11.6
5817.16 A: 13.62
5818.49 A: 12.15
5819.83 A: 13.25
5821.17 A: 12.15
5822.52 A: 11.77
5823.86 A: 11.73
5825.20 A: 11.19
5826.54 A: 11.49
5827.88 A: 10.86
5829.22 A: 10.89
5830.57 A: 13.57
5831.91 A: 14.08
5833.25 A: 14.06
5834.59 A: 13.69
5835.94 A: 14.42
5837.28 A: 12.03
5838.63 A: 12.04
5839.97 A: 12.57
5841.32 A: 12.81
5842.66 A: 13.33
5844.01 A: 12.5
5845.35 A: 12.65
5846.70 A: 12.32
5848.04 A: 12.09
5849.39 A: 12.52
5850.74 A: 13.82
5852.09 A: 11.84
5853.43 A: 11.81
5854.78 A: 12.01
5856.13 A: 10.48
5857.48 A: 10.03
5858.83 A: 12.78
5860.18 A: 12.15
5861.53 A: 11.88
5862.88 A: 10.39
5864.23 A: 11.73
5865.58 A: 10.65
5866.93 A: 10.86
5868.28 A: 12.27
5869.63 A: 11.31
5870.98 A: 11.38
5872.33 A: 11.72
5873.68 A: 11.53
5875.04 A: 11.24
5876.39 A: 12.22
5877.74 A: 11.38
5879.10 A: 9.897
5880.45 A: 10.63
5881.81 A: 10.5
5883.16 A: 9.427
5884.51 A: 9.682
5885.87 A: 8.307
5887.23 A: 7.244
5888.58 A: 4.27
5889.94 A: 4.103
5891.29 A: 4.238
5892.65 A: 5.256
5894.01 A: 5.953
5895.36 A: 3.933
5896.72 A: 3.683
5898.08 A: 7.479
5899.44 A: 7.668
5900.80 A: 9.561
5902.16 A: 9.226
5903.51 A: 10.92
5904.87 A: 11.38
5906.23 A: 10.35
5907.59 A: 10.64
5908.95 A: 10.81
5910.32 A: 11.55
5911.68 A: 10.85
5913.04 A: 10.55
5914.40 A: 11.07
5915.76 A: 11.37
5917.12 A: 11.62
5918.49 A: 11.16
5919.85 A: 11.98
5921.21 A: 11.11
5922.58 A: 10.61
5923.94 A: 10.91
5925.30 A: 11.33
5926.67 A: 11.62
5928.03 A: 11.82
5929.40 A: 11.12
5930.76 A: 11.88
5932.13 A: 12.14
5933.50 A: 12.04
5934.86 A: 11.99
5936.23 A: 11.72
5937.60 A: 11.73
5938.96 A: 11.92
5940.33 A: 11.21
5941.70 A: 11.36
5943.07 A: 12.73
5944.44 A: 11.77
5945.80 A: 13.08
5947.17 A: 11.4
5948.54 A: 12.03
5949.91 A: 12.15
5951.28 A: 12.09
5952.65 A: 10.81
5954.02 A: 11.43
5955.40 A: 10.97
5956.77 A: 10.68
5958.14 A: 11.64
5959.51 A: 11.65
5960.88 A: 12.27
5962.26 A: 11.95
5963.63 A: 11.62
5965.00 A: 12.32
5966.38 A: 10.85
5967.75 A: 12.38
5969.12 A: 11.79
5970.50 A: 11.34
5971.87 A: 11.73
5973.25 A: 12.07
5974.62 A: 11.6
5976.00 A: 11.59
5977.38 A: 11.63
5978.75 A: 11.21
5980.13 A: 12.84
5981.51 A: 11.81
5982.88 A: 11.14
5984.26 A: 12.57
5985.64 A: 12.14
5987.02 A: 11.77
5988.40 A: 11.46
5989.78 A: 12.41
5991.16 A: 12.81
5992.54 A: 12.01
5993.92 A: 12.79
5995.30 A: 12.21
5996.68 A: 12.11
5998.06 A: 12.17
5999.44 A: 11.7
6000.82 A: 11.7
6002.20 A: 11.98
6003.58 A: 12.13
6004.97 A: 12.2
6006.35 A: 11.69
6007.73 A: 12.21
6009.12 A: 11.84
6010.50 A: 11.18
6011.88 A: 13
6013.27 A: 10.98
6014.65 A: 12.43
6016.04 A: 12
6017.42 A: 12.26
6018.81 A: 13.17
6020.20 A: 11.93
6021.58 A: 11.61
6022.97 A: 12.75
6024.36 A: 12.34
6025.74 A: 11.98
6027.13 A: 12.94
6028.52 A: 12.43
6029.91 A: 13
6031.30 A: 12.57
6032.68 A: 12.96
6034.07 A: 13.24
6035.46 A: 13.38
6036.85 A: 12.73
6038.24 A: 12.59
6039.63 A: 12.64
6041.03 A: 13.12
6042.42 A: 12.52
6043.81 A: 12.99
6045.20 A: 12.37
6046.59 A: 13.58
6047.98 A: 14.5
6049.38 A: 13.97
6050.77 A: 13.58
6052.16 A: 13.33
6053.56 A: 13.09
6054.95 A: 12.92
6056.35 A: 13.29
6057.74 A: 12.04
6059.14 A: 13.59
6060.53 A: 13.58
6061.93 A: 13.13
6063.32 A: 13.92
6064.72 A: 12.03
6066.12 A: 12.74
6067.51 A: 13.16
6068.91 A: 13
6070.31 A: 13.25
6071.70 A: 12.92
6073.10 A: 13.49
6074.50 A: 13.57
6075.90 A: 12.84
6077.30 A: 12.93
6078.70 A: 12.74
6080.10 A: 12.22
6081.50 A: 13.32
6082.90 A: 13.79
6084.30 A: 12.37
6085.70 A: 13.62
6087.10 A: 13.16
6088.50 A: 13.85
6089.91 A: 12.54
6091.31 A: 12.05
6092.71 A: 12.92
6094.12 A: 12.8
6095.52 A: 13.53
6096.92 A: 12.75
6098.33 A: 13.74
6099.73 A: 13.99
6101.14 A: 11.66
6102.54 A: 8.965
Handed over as 0.11 mag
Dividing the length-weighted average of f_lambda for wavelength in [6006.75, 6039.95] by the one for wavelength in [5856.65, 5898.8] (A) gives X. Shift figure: 1.34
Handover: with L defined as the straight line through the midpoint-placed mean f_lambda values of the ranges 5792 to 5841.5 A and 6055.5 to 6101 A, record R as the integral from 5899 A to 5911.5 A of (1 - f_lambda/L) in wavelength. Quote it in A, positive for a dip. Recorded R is 2.5 A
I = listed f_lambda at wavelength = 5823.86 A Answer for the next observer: 11.73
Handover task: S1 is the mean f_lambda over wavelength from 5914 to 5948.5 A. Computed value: 11.6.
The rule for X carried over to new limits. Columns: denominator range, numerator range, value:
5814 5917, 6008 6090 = 1.19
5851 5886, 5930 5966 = 1.06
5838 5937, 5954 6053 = 1.16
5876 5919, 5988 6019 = 1.35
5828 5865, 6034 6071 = 1.06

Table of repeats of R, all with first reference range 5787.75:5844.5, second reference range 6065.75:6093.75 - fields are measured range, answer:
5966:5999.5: 2.58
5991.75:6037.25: 2.36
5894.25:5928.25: 7.44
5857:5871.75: 1.61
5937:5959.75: 2.14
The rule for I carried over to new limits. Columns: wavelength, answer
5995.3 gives 12.21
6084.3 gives 12.37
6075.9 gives 12.84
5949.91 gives 12.15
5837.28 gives 12.03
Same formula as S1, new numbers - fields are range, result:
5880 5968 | 10.4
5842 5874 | 11.8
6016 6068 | 12.9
